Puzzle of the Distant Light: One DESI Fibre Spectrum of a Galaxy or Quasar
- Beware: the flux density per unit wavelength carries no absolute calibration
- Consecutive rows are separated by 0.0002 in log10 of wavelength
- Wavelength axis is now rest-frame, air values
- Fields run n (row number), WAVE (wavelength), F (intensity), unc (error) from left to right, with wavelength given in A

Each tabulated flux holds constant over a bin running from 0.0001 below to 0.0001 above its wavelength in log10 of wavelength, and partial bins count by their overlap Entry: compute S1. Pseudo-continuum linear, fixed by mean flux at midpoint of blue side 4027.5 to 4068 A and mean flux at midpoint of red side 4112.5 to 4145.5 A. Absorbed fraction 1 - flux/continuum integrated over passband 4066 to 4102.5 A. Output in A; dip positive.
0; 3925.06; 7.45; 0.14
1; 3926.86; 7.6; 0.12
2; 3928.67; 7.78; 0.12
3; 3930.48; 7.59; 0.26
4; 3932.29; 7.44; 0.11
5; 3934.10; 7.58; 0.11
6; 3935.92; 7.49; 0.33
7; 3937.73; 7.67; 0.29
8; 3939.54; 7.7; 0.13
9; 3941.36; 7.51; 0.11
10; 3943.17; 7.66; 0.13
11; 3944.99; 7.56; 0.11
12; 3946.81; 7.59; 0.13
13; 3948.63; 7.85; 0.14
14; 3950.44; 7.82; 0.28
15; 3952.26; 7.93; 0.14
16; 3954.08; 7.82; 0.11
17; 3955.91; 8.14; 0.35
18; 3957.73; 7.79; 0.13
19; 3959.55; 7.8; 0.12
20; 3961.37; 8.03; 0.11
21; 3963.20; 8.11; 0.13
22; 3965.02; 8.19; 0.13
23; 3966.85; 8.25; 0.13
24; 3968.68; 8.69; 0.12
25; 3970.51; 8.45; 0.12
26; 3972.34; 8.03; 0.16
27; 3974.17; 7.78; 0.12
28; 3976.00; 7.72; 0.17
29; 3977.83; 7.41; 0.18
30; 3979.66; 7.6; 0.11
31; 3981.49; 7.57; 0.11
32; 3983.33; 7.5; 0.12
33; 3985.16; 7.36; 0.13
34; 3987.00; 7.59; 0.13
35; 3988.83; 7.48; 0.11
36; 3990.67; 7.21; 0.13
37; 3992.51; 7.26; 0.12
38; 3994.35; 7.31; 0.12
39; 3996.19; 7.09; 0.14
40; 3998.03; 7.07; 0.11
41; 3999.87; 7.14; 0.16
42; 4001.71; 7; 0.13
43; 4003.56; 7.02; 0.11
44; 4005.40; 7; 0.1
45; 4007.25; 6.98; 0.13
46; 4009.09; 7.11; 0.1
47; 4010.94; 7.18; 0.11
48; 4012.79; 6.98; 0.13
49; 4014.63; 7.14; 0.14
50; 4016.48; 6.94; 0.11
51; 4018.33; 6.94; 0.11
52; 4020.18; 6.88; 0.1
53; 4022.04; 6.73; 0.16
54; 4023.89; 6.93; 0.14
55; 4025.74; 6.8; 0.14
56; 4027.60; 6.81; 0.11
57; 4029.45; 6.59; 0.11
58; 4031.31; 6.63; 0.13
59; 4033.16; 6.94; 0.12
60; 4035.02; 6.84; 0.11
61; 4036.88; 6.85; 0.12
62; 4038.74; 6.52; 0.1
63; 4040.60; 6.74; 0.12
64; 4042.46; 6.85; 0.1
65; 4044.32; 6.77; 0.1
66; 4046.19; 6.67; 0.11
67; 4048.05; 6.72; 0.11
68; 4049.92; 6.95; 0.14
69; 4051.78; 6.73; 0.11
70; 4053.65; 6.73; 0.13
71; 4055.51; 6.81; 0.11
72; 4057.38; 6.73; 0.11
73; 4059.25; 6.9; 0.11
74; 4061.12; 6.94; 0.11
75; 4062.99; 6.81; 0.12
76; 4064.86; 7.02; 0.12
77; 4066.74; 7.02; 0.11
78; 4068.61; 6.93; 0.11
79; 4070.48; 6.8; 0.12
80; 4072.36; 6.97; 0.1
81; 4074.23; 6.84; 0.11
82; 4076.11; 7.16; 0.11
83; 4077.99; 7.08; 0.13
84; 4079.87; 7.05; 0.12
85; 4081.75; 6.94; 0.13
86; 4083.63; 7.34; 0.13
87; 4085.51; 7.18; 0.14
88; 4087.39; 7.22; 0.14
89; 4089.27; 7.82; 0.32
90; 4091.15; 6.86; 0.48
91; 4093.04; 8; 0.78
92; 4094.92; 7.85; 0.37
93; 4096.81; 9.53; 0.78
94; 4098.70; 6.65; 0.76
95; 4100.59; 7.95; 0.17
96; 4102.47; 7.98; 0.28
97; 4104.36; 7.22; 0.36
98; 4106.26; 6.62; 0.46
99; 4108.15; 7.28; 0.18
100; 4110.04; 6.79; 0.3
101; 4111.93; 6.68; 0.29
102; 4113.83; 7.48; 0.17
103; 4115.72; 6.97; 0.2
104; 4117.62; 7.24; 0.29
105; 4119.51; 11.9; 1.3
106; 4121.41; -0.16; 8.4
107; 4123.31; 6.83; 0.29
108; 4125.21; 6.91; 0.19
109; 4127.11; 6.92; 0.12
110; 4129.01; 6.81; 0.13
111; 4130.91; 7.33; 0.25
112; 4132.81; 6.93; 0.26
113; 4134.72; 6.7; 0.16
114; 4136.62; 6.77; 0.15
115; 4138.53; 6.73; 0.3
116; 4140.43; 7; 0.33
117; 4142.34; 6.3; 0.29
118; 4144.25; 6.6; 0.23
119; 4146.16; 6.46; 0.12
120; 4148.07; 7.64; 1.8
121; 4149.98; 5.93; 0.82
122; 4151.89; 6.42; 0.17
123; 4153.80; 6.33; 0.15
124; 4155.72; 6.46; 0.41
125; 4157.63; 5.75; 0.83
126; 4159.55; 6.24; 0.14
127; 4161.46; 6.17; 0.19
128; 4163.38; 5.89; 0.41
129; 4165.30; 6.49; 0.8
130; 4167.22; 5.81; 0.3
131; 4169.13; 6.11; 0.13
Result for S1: -3.0 A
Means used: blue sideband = 6.8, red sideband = 6.78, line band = 7.35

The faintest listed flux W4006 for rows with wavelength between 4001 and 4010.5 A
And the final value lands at 6.98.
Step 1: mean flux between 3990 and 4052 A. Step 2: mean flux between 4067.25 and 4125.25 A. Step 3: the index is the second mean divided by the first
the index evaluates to 1.03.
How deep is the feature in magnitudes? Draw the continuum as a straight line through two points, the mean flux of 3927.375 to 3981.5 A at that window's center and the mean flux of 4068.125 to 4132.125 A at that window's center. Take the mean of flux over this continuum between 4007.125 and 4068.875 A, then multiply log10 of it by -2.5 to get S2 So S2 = 0.09 mag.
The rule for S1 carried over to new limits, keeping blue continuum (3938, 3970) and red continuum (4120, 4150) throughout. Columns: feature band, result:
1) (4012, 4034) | 1.5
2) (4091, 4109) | -2.4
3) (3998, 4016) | 1.0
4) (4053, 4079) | 0.4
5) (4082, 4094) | -1.0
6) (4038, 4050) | 0.8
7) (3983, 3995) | 0.4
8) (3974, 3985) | 0.2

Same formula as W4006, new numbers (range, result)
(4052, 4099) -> 6.65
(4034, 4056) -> 6.52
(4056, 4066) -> 6.73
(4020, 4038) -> 6.59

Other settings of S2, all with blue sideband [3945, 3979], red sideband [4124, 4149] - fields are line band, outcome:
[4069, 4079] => 0.043 mag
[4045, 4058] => 0.096 mag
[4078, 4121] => -0.057 mag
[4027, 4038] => 0.112 mag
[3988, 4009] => 0.086 mag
